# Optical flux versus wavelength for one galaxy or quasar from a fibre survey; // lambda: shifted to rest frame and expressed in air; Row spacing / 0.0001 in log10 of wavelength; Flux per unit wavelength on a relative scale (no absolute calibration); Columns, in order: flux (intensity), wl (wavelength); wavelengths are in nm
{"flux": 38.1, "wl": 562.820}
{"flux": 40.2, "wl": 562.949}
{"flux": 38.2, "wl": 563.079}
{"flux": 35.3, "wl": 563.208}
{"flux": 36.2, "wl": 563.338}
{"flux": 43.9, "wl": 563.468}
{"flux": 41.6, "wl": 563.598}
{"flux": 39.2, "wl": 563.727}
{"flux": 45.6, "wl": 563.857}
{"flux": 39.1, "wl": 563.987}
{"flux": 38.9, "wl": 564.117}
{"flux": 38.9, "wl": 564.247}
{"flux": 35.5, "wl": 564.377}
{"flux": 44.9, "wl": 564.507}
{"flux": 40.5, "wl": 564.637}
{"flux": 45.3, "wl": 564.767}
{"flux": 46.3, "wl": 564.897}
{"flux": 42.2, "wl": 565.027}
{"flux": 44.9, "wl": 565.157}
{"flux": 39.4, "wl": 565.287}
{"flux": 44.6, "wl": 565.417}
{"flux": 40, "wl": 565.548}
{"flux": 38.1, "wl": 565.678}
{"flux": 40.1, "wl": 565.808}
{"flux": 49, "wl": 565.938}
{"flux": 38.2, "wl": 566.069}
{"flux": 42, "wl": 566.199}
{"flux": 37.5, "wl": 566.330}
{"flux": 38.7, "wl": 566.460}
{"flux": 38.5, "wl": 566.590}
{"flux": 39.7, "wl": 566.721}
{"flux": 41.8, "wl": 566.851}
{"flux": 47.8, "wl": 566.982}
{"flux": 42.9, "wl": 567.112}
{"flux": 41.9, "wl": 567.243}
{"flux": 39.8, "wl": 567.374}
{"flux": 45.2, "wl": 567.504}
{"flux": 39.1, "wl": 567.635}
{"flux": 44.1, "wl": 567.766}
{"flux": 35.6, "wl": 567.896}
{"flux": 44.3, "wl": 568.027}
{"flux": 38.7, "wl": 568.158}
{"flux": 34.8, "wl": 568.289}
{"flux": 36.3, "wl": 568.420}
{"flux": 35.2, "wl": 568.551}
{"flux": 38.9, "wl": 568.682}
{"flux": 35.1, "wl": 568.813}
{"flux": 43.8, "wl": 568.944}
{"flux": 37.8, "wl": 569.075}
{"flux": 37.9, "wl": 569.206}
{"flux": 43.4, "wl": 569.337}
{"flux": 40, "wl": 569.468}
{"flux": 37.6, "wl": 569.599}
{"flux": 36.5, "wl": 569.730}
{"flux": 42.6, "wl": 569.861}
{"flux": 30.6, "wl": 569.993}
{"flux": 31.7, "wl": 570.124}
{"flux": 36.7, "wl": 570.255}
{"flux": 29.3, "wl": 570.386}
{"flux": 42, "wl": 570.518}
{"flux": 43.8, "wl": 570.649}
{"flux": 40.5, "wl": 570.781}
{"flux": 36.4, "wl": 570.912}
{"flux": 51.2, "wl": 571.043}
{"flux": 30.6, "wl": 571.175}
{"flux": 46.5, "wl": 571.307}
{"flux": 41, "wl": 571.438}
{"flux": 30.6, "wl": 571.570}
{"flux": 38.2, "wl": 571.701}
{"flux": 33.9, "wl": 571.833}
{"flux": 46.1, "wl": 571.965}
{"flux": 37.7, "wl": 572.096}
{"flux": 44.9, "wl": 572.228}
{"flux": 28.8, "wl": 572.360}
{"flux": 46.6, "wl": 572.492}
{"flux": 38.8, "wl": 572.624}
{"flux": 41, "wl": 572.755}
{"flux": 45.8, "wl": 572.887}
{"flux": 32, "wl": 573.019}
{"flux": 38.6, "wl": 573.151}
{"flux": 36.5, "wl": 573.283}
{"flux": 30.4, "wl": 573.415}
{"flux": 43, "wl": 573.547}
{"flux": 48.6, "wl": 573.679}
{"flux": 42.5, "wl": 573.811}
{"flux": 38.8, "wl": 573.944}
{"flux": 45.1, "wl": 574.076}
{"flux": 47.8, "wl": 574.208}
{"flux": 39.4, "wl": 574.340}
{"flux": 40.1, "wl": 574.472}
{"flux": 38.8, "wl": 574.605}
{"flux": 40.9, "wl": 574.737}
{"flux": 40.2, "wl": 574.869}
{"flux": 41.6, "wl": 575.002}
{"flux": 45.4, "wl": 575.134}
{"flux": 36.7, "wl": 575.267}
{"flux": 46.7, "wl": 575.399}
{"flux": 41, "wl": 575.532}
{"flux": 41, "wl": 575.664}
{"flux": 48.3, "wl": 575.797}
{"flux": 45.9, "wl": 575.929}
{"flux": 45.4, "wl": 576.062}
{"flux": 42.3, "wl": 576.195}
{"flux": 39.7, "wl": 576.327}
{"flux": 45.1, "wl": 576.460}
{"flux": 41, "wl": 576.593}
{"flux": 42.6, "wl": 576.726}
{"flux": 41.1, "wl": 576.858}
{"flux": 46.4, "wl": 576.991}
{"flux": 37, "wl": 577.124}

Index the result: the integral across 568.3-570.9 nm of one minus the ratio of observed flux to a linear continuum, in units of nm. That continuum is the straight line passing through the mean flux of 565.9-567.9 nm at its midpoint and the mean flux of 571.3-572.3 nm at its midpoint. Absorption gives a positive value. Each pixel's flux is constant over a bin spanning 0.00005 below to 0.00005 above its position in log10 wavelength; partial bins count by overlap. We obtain 0.164 nm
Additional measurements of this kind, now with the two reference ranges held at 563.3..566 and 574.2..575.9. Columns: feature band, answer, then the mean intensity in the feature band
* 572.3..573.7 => 0.10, 38.9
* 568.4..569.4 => 0.08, 38.6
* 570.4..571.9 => 0.10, 39.1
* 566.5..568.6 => 0.07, 40.4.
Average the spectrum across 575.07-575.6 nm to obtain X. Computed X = 42.4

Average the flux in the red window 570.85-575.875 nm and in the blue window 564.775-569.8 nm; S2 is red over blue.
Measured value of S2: 1.00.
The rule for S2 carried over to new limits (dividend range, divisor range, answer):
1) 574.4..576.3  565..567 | 1.03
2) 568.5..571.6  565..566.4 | 0.93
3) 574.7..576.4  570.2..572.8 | 1.09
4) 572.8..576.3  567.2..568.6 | 1.05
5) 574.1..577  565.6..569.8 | 1.06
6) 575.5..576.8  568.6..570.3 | 1.14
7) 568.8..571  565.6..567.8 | 0.92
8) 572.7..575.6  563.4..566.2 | 0.98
